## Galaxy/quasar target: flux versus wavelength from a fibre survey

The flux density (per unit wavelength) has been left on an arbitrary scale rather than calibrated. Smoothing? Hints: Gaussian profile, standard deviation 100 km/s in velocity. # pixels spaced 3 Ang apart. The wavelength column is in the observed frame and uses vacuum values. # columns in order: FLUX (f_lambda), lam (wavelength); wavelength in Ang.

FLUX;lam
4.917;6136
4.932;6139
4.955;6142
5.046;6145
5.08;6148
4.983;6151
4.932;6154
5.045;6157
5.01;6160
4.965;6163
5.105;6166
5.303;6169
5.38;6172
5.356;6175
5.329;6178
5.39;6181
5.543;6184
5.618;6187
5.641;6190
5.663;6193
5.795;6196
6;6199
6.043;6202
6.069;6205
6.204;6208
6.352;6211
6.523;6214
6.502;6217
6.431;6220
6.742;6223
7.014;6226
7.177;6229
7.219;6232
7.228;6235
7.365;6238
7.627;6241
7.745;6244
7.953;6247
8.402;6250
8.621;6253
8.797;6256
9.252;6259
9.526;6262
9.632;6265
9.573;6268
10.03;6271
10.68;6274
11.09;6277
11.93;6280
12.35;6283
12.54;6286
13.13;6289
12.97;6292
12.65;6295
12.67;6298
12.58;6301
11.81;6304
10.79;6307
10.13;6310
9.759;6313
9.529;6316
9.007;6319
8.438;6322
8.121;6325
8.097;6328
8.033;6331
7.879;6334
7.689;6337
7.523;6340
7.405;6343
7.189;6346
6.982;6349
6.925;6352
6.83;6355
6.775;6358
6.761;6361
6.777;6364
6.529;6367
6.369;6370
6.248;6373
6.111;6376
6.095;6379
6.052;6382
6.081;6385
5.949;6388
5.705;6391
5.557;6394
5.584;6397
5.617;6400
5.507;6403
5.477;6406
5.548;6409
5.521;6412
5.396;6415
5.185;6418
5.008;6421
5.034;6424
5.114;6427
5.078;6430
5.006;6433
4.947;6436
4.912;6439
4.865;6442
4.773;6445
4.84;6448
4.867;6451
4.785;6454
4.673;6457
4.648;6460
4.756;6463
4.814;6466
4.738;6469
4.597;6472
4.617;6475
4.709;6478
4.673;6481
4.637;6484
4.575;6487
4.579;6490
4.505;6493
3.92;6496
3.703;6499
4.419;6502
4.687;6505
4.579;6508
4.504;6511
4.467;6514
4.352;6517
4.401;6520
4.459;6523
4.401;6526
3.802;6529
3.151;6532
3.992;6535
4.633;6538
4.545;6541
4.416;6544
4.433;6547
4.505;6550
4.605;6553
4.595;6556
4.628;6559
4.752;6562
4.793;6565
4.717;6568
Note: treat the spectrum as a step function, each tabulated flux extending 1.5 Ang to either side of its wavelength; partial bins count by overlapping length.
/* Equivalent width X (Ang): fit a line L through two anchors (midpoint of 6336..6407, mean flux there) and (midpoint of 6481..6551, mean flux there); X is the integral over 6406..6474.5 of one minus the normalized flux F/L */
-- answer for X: 5.75 Ang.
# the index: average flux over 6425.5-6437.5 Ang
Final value 5.04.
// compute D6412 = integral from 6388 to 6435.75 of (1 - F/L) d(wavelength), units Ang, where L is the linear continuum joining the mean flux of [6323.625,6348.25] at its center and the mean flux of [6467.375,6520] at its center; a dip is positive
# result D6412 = 6.2 Ang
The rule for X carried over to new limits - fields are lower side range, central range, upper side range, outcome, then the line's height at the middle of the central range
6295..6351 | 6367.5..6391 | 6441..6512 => 4.3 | 7.49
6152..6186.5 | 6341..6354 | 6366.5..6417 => -3.2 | 5.7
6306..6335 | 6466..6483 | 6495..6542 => 2.0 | 5.3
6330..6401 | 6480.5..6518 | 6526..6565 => 3.9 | 4.94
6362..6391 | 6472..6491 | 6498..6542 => 0.7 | 4.8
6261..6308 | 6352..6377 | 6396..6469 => 4.5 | 8.04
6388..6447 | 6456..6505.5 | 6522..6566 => 2.9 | 4.82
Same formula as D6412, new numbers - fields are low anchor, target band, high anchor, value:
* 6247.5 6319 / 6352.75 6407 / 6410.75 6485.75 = 8.7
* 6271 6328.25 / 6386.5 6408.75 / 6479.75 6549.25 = 6.5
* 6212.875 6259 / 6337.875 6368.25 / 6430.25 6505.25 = -4.6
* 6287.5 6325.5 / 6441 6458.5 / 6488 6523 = 4.0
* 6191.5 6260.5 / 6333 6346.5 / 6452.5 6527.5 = -3.5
